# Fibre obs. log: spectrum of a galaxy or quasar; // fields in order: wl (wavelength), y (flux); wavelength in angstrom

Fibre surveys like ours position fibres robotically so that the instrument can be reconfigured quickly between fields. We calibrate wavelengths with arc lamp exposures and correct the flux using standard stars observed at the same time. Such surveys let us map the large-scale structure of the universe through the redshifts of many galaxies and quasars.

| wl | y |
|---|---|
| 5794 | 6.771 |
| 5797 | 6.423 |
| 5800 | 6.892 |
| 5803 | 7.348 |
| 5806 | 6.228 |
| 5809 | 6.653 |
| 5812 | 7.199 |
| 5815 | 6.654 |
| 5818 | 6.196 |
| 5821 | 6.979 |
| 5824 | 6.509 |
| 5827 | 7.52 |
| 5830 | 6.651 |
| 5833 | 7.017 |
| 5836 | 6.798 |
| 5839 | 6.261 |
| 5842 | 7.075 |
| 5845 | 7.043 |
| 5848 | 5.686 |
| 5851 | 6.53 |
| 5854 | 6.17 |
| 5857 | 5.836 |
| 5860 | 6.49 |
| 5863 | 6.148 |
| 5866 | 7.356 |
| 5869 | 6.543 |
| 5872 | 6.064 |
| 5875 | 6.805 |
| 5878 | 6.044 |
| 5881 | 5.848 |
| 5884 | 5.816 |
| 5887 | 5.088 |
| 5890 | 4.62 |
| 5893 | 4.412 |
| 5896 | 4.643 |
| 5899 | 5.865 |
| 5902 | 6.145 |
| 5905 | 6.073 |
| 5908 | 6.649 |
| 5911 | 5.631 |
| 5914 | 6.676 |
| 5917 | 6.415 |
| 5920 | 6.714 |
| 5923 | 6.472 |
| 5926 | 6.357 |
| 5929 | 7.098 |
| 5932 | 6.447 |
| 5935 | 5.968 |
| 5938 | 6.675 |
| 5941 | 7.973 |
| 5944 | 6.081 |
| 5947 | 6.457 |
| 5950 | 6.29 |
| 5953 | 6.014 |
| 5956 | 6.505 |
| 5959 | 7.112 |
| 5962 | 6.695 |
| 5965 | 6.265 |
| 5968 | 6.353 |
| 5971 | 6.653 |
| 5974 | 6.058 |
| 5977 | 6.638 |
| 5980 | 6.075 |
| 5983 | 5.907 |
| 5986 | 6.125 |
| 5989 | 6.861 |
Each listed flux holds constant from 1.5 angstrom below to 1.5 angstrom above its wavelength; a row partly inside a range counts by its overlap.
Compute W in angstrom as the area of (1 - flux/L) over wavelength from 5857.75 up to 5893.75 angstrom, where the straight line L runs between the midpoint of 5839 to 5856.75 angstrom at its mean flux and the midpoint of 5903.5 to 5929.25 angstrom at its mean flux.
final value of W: 2.6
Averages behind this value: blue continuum 6.43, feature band 5.97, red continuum 6.42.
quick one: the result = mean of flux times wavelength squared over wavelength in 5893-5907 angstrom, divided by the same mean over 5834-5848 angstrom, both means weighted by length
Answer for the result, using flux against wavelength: 0.85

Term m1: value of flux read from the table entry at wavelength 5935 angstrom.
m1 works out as 5.968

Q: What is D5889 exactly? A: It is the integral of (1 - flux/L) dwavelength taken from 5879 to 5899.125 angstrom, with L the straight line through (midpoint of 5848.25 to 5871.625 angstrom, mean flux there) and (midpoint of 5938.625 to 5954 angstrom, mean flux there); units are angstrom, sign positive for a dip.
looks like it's 4.0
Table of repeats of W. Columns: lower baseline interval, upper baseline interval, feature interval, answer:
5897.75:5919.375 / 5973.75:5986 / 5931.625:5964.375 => -1.9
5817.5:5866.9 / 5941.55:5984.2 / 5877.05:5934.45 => 4.8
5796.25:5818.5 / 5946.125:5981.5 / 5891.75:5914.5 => 2.8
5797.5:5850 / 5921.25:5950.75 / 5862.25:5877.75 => 0.3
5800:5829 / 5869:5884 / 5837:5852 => 0.0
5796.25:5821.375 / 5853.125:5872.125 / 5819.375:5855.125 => -0.7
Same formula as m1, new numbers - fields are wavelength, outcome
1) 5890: 4.62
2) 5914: 6.676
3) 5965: 6.265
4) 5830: 6.651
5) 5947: 6.457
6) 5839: 6.261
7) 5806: 6.228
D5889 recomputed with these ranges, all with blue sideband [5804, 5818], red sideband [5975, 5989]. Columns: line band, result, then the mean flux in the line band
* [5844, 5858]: 0.7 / 6.24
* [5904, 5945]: -0.9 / 6.53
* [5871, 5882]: 0.5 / 6.21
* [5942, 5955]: 0.1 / 6.29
